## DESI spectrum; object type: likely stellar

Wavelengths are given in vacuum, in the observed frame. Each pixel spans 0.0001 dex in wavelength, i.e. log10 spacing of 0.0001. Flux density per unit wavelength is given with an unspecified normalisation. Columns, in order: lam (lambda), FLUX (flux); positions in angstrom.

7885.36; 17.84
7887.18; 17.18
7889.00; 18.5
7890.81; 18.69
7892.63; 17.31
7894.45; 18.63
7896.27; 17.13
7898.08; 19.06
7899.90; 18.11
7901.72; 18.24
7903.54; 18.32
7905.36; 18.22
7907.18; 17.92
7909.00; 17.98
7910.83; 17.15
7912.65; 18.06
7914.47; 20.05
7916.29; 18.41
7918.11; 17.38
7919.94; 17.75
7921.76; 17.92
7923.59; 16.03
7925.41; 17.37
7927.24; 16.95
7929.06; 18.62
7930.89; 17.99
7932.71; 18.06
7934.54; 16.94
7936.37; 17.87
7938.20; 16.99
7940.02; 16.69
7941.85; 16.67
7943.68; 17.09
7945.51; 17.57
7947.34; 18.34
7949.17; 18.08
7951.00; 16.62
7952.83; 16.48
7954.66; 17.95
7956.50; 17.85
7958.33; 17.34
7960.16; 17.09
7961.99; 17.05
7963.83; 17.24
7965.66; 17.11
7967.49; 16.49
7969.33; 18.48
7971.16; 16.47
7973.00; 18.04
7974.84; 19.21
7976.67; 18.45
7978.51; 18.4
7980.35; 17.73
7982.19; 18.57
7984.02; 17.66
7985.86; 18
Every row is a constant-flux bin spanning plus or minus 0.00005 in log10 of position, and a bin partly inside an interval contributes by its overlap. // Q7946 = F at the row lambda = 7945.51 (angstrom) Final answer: 17.57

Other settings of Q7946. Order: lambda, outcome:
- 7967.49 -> 16.49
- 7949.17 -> 18.08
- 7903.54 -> 18.32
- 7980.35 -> 17.73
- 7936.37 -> 17.87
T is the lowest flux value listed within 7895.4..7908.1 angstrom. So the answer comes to 17.13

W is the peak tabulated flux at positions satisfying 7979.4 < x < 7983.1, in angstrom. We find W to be 18.57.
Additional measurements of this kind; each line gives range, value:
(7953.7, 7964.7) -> 17.95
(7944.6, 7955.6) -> 18.34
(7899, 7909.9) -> 18.32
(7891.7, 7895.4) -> 18.63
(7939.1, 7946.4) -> 17.57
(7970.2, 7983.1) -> 19.21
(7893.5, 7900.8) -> 19.06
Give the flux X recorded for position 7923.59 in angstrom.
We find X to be 16.03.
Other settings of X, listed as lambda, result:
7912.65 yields 18.06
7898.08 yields 19.06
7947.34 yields 18.34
